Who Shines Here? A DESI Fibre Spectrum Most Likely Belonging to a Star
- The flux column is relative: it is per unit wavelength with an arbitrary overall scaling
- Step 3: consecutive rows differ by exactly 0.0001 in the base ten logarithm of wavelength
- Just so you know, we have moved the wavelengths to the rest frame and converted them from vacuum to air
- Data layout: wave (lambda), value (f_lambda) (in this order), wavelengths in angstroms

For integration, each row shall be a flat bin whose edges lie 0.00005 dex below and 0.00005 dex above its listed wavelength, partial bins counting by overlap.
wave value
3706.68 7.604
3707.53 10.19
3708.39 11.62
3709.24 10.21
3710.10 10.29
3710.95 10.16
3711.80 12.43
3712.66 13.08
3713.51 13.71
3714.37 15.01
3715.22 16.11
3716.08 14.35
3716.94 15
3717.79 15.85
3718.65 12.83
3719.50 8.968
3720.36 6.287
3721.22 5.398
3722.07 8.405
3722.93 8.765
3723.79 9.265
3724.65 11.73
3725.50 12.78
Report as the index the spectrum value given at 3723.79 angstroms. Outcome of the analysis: 9.265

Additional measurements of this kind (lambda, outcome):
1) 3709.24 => 10.21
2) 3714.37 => 15.01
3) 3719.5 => 8.968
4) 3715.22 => 16.11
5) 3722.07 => 8.405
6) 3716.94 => 15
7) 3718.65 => 12.83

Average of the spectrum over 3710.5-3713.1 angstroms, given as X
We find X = 11.9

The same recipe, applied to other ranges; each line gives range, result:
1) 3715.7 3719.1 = 14.5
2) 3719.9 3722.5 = 6.72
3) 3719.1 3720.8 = 7.56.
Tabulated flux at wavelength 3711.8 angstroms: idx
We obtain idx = 12.43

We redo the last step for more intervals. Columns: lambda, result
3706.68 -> 7.604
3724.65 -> 11.73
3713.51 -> 13.71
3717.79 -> 15.85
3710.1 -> 10.29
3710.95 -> 10.16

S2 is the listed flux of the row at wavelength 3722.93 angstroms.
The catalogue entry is 8.765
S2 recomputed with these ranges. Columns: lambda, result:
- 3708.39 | 11.62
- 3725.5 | 12.78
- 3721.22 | 5.398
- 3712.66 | 13.08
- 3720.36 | 6.287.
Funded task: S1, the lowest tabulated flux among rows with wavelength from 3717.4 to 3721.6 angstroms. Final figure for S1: 5.398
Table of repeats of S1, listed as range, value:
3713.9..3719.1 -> 12.83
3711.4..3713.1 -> 12.43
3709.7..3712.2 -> 10.16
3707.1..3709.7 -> 10.19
